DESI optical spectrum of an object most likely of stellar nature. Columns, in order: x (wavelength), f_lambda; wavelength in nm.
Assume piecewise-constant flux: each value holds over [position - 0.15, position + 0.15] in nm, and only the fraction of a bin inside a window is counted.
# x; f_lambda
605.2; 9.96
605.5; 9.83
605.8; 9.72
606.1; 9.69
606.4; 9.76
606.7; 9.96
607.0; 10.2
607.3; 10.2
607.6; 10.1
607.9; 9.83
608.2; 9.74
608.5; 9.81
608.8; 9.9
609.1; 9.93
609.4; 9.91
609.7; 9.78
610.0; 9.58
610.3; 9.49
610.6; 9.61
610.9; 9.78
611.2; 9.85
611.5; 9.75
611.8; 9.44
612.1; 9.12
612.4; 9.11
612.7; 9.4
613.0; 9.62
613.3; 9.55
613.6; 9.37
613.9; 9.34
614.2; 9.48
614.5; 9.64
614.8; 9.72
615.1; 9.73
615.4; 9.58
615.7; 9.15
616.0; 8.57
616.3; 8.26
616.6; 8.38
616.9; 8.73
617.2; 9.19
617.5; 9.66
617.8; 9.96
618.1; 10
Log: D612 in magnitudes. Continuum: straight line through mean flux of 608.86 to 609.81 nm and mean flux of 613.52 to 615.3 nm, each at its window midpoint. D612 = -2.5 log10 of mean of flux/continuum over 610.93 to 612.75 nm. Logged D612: 0.03 mag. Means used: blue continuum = 9.88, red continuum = 9.55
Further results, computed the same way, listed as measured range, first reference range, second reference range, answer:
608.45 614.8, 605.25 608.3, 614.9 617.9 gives -0.010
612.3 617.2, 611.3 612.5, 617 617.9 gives 0.027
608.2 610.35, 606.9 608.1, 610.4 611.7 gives 0.012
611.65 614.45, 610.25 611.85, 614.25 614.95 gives 0.031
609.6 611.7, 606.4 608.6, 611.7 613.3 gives -0.012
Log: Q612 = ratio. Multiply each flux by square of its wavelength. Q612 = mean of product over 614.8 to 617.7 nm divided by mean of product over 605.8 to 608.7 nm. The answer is 0.9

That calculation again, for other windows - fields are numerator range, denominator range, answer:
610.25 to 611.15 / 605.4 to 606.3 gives 1.01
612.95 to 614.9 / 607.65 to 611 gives 0.99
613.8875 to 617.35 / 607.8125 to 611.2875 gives 0.95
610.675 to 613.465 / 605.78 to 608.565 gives 0.98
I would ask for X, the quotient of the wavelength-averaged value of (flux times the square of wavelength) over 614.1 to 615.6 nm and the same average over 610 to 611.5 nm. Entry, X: 1.01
